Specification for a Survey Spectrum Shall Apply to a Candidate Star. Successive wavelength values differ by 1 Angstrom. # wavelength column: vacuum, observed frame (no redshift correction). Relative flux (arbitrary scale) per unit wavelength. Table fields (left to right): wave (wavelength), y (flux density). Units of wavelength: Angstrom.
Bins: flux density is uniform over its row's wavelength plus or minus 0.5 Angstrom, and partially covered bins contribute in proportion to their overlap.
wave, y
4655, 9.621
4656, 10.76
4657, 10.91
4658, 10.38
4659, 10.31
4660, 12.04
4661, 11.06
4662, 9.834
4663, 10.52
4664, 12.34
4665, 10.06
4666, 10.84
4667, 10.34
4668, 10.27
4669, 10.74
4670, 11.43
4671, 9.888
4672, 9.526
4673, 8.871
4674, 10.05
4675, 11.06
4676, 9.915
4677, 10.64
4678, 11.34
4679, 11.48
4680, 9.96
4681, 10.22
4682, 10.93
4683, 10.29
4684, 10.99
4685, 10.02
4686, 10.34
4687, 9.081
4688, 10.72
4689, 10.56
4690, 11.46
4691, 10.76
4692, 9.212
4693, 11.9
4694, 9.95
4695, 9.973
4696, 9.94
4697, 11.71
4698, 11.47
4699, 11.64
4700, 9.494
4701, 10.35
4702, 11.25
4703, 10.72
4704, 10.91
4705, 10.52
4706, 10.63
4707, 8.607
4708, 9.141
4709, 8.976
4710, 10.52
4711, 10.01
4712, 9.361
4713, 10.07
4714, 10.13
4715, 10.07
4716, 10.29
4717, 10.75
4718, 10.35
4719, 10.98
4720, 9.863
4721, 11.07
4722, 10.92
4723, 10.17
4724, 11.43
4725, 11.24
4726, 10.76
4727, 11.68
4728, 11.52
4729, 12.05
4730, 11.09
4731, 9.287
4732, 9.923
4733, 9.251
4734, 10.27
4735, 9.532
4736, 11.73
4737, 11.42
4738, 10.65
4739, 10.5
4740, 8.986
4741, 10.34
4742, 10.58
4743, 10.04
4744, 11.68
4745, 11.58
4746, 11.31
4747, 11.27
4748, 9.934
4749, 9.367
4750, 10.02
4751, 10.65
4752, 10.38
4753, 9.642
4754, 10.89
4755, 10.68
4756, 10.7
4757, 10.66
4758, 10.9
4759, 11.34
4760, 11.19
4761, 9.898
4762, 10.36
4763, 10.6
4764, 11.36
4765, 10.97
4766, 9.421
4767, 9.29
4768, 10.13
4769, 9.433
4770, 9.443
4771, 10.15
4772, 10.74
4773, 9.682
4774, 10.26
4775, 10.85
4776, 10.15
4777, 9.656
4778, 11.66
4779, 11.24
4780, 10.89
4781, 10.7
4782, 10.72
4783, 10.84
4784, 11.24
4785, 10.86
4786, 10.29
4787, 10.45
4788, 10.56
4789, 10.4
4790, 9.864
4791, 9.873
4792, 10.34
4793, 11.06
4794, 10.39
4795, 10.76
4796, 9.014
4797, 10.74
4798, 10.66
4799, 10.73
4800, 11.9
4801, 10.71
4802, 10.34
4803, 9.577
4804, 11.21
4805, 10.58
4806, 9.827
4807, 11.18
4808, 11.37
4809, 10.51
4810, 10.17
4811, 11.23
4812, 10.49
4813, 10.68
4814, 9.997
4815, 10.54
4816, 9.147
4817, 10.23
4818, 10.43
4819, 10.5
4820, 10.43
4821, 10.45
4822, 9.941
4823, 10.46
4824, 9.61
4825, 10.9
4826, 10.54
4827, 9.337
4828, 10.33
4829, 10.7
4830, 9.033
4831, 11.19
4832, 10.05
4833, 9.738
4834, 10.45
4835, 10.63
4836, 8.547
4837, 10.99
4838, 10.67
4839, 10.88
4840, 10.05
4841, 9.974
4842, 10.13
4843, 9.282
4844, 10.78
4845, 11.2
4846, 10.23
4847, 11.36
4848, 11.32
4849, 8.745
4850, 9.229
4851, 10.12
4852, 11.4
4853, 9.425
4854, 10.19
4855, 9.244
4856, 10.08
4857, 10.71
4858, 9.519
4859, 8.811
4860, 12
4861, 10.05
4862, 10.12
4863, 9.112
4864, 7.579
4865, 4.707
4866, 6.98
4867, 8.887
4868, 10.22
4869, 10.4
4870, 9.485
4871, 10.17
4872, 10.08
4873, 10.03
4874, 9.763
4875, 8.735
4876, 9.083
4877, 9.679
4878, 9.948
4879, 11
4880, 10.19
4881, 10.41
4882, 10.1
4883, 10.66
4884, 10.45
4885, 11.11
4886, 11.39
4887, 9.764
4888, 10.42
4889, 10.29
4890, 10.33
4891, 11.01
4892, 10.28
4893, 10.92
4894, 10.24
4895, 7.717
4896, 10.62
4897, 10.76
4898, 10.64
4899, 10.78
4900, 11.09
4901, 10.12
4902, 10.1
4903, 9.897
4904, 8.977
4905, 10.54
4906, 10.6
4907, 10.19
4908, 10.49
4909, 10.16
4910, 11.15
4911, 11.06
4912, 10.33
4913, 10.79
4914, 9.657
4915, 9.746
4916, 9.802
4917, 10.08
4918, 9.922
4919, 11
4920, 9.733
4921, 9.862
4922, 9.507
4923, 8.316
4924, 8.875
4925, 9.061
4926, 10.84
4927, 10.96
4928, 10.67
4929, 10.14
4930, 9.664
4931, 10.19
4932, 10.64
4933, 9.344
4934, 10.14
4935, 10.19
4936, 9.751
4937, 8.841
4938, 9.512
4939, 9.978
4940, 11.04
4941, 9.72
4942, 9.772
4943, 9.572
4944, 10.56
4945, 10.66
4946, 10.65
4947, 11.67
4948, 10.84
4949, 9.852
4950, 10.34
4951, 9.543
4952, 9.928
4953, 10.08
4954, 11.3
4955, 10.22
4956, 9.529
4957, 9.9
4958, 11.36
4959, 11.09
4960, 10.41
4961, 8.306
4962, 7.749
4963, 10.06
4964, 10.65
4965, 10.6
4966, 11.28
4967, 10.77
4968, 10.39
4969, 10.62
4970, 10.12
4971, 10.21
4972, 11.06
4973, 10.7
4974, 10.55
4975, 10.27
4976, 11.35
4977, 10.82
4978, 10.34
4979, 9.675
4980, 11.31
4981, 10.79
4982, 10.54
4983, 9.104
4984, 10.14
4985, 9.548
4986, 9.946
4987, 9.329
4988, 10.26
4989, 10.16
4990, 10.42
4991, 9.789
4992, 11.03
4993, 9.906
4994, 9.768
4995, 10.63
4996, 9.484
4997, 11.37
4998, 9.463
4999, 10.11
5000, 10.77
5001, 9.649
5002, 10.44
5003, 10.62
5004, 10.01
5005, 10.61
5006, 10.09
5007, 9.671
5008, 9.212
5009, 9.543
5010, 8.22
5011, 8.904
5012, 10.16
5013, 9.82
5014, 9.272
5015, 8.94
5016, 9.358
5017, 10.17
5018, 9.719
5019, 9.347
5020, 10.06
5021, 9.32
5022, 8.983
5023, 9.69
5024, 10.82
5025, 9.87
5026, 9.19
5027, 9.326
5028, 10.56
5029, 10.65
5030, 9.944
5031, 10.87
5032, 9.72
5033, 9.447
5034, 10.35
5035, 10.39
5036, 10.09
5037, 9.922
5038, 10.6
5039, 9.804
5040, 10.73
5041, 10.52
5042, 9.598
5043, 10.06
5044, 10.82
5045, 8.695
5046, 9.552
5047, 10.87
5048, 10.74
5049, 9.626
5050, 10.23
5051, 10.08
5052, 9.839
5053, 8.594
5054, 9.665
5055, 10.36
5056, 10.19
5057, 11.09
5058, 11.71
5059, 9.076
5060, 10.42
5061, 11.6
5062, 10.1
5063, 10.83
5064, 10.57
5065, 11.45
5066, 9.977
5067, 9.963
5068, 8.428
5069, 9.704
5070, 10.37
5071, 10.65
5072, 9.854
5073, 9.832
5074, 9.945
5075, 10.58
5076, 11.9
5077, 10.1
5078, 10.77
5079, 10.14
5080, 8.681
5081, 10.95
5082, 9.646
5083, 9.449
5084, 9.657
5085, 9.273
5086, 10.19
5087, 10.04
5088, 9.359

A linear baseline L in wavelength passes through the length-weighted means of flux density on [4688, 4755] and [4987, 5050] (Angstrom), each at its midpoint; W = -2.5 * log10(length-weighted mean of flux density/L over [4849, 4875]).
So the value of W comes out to 0.08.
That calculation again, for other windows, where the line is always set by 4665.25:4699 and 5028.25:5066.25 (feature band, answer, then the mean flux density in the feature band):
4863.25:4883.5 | 0.11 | 9.4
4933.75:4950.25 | 0.01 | 10.2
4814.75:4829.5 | 0.02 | 10.2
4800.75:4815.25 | -0.02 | 10.6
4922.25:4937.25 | 0.05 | 9.85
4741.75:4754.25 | -0.01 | 10.6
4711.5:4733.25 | -0.01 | 10.6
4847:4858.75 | 0.04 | 10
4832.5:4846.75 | 0.01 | 10.3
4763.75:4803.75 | 0.00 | 10.4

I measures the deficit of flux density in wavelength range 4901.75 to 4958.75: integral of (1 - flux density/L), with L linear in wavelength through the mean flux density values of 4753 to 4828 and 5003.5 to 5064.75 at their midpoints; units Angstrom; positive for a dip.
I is 0.28 Angstrom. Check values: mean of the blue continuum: 10.5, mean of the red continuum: 9.98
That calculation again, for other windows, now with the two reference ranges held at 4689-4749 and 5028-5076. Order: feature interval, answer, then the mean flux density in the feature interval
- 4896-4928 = 0.48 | 10.2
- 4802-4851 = 0.50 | 10.3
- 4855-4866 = 1.29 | 9.16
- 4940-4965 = 0.26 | 10.2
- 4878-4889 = -0.16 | 10.5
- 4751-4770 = 0.12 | 10.4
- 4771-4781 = -0.09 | 10.6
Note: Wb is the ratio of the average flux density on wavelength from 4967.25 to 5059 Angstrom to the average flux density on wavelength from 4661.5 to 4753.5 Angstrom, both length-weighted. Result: 0.96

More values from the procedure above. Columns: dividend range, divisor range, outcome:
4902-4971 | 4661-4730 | 0.96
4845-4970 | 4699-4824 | 0.96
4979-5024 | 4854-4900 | 1.00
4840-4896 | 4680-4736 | 0.95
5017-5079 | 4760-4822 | 0.97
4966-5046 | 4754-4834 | 0.96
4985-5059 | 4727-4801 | 0.95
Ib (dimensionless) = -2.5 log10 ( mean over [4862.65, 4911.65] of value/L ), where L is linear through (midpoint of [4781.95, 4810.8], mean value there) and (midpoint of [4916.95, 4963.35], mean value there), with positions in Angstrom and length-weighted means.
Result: 0.03 mag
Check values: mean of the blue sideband 10.6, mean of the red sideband 10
